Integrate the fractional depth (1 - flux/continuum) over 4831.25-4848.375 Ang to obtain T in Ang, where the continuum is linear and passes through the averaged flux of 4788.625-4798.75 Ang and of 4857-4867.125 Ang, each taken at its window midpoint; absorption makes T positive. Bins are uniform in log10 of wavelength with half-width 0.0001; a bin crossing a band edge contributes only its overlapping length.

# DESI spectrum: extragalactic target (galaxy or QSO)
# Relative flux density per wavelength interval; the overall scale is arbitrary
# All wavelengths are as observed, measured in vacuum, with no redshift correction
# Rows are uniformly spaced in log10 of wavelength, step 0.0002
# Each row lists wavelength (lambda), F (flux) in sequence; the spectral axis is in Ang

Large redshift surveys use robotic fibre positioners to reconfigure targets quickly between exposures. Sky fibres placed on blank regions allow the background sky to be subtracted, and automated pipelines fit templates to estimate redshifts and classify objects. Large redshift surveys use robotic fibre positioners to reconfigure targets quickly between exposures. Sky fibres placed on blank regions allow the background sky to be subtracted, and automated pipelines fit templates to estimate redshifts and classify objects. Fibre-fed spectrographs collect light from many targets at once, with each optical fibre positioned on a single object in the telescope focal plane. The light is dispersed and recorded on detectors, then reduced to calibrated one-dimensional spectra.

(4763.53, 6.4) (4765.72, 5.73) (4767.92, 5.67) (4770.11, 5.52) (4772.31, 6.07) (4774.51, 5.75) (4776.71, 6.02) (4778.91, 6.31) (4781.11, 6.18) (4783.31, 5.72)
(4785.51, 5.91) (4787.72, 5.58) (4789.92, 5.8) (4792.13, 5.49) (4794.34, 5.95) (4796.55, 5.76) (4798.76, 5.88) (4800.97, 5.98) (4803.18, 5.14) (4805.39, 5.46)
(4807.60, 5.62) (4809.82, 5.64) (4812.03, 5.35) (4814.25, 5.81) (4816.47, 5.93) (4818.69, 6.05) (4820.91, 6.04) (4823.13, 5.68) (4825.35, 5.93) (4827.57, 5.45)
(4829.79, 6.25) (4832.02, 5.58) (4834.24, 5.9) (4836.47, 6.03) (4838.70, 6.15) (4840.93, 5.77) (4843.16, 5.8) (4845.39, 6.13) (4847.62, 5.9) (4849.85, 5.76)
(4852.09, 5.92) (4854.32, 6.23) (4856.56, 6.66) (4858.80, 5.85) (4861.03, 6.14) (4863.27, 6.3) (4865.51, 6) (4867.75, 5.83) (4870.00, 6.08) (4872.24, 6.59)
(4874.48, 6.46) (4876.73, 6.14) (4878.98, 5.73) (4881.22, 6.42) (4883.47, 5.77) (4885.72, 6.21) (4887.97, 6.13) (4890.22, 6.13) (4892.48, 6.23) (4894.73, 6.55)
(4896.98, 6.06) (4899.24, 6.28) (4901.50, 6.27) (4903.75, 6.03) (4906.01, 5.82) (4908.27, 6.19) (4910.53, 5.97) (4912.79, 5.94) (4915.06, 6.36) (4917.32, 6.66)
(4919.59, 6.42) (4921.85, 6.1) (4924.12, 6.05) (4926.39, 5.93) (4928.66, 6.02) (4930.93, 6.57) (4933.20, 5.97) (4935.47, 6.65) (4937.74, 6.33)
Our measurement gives 0.2 Ang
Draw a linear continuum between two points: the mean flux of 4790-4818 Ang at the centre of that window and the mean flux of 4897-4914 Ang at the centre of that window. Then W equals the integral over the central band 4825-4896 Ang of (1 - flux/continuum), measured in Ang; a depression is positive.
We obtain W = -2.0 Ang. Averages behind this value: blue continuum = 5.68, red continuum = 6.07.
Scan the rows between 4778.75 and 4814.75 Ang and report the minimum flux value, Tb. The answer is 5.14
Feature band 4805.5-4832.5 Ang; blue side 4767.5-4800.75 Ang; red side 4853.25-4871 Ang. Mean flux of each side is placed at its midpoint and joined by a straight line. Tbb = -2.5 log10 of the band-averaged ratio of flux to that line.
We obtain 0.04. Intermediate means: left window 5.85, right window 6.13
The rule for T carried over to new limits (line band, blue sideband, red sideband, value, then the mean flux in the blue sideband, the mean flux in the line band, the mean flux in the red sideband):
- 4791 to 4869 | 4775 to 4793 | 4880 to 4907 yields 1.7 Ang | 5.88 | 5.87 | 6.16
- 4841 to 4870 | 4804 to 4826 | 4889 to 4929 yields -0.5 Ang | 5.74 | 6.03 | 6.17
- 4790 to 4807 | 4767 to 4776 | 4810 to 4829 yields 0.3 Ang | 5.77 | 5.67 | 5.78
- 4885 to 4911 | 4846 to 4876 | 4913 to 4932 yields 0.2 Ang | 6.13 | 6.16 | 6.24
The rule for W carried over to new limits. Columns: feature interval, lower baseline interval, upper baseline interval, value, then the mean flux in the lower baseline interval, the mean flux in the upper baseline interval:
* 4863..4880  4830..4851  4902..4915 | -0.5 Ang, 5.9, 6.03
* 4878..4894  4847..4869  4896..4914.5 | -0.1 Ang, 6.06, 6.08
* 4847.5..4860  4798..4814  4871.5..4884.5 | -0.2 Ang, 5.59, 6.18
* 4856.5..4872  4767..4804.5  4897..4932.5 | -0.2 Ang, 5.81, 6.17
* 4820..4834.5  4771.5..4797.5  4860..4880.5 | 0.4 Ang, 5.88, 6.15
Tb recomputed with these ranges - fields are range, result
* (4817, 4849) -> 5.45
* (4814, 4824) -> 5.68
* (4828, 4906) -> 5.58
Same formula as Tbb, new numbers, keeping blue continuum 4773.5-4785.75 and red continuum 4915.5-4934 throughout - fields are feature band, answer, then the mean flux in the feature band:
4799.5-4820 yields 0.07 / 5.67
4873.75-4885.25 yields 0.01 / 6.1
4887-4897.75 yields -0.01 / 6.23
